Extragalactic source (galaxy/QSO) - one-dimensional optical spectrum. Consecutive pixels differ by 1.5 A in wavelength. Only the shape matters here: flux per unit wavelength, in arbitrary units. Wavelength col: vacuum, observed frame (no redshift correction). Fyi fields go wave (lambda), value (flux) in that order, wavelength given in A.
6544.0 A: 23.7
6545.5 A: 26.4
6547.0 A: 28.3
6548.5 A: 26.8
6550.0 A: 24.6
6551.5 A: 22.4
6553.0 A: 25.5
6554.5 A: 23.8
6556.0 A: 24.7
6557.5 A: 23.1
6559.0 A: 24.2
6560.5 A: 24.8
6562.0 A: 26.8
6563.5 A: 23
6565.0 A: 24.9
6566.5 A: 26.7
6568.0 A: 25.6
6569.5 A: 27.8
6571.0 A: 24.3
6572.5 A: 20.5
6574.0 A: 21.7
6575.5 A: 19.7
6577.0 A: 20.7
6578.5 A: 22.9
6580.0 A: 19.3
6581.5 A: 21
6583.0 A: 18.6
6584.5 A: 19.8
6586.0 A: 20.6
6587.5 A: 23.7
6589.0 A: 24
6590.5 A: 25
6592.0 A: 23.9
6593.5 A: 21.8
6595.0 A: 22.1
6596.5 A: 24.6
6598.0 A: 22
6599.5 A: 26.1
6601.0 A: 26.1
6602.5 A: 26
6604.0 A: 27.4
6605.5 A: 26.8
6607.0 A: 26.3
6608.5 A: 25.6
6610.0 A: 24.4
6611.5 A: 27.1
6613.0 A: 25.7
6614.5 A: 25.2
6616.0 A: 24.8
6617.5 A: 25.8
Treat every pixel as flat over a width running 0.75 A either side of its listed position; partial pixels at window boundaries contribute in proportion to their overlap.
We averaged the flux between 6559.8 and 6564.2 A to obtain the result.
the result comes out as 24.9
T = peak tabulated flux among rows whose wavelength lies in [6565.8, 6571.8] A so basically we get 27.8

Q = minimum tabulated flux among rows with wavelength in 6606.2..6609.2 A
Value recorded 25.6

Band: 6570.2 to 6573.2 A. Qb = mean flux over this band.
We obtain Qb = 22.5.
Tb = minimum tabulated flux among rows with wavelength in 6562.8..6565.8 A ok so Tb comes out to 23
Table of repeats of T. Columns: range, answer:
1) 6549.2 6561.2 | 25.5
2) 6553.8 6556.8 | 24.7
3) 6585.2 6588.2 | 23.7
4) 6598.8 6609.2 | 27.4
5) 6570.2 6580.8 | 24.3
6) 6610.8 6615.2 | 27.1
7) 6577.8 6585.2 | 22.9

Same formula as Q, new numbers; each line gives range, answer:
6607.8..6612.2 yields 24.4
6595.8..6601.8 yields 22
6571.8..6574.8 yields 20.5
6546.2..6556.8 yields 22.4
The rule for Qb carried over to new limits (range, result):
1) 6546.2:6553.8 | 25.5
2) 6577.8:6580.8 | 21.1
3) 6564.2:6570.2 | 26.2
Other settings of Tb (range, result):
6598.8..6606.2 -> 26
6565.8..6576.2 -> 19.7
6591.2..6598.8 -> 21.8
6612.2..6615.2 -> 25.2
